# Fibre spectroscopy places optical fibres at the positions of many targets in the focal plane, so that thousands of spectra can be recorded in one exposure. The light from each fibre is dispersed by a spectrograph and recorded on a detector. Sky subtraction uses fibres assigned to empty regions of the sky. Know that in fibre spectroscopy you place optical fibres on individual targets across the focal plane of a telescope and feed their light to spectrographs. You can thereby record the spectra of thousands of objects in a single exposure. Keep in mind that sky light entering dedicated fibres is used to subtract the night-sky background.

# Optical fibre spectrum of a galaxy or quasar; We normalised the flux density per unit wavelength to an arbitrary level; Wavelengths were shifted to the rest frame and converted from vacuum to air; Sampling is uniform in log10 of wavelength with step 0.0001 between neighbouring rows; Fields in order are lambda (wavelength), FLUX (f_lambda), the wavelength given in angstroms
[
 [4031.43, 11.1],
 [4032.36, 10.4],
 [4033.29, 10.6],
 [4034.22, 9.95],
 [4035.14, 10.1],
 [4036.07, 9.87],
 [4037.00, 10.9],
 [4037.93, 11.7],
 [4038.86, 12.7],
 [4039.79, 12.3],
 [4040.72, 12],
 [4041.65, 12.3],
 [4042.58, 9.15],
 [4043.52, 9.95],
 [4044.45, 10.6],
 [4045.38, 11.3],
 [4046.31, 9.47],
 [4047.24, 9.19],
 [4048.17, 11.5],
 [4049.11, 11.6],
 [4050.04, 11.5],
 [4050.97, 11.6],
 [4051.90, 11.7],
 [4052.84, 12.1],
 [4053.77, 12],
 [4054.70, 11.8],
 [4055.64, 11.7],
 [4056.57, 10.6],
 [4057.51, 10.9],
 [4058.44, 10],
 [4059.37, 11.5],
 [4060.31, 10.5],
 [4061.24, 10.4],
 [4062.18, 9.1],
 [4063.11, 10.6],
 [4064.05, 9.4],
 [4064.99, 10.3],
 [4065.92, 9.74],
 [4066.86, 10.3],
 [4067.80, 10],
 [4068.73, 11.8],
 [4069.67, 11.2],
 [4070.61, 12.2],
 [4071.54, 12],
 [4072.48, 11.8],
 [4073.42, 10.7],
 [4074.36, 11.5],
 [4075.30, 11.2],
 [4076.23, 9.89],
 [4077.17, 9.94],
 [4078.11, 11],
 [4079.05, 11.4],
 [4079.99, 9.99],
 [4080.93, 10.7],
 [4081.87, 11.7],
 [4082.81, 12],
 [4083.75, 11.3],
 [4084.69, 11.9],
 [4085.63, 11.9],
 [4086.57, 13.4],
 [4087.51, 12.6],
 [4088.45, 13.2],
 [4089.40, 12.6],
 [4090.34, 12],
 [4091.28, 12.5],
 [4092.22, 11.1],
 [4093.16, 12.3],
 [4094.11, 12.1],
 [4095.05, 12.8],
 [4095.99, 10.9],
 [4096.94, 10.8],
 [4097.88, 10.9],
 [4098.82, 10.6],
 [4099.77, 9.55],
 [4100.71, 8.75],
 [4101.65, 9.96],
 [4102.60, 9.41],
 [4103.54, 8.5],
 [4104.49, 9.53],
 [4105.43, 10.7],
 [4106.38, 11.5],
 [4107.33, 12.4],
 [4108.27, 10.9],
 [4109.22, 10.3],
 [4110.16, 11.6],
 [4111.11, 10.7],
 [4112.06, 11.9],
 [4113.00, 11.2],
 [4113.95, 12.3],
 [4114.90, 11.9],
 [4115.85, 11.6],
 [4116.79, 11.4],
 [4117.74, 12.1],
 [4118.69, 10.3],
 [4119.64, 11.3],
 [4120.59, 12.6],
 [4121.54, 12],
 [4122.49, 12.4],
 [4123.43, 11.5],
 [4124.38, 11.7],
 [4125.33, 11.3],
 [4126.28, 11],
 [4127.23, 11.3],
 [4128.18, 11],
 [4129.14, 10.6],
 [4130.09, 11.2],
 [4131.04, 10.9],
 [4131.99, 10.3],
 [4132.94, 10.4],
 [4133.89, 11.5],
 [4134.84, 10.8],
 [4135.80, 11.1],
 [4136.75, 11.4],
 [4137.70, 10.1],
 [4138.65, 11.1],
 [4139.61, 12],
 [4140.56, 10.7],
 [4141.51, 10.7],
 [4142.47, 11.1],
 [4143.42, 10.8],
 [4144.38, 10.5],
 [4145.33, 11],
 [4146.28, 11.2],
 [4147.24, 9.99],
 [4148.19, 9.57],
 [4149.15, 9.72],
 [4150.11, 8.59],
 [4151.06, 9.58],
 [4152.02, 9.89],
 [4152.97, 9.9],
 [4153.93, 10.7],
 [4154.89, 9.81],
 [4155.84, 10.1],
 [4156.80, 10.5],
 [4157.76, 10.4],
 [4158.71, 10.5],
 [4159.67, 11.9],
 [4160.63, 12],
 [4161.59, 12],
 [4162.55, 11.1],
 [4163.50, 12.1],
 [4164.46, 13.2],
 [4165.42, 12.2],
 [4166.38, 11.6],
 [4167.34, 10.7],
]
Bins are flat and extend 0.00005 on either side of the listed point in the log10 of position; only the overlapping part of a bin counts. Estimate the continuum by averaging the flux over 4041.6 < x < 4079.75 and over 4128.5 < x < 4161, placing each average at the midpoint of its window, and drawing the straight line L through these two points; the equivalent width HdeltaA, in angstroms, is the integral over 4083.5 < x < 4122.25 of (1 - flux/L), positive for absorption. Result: -2.3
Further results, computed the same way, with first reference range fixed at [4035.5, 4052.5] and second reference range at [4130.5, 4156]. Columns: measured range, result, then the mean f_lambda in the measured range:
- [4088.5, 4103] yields -0.5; 11.1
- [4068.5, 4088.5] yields -1.1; 11.5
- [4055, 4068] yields 0.7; 10.4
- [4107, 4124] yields -1.4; 11.6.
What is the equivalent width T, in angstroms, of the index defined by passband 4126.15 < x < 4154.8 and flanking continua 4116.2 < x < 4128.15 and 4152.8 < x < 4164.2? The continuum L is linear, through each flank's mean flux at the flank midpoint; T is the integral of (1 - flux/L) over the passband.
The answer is 1.7 angstroms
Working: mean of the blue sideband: 11.6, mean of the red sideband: 11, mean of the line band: 10.6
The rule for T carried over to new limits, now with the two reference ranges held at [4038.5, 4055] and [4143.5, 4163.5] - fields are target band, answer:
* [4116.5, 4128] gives -0.91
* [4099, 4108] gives 0.64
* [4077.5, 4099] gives -1.52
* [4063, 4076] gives 0.22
